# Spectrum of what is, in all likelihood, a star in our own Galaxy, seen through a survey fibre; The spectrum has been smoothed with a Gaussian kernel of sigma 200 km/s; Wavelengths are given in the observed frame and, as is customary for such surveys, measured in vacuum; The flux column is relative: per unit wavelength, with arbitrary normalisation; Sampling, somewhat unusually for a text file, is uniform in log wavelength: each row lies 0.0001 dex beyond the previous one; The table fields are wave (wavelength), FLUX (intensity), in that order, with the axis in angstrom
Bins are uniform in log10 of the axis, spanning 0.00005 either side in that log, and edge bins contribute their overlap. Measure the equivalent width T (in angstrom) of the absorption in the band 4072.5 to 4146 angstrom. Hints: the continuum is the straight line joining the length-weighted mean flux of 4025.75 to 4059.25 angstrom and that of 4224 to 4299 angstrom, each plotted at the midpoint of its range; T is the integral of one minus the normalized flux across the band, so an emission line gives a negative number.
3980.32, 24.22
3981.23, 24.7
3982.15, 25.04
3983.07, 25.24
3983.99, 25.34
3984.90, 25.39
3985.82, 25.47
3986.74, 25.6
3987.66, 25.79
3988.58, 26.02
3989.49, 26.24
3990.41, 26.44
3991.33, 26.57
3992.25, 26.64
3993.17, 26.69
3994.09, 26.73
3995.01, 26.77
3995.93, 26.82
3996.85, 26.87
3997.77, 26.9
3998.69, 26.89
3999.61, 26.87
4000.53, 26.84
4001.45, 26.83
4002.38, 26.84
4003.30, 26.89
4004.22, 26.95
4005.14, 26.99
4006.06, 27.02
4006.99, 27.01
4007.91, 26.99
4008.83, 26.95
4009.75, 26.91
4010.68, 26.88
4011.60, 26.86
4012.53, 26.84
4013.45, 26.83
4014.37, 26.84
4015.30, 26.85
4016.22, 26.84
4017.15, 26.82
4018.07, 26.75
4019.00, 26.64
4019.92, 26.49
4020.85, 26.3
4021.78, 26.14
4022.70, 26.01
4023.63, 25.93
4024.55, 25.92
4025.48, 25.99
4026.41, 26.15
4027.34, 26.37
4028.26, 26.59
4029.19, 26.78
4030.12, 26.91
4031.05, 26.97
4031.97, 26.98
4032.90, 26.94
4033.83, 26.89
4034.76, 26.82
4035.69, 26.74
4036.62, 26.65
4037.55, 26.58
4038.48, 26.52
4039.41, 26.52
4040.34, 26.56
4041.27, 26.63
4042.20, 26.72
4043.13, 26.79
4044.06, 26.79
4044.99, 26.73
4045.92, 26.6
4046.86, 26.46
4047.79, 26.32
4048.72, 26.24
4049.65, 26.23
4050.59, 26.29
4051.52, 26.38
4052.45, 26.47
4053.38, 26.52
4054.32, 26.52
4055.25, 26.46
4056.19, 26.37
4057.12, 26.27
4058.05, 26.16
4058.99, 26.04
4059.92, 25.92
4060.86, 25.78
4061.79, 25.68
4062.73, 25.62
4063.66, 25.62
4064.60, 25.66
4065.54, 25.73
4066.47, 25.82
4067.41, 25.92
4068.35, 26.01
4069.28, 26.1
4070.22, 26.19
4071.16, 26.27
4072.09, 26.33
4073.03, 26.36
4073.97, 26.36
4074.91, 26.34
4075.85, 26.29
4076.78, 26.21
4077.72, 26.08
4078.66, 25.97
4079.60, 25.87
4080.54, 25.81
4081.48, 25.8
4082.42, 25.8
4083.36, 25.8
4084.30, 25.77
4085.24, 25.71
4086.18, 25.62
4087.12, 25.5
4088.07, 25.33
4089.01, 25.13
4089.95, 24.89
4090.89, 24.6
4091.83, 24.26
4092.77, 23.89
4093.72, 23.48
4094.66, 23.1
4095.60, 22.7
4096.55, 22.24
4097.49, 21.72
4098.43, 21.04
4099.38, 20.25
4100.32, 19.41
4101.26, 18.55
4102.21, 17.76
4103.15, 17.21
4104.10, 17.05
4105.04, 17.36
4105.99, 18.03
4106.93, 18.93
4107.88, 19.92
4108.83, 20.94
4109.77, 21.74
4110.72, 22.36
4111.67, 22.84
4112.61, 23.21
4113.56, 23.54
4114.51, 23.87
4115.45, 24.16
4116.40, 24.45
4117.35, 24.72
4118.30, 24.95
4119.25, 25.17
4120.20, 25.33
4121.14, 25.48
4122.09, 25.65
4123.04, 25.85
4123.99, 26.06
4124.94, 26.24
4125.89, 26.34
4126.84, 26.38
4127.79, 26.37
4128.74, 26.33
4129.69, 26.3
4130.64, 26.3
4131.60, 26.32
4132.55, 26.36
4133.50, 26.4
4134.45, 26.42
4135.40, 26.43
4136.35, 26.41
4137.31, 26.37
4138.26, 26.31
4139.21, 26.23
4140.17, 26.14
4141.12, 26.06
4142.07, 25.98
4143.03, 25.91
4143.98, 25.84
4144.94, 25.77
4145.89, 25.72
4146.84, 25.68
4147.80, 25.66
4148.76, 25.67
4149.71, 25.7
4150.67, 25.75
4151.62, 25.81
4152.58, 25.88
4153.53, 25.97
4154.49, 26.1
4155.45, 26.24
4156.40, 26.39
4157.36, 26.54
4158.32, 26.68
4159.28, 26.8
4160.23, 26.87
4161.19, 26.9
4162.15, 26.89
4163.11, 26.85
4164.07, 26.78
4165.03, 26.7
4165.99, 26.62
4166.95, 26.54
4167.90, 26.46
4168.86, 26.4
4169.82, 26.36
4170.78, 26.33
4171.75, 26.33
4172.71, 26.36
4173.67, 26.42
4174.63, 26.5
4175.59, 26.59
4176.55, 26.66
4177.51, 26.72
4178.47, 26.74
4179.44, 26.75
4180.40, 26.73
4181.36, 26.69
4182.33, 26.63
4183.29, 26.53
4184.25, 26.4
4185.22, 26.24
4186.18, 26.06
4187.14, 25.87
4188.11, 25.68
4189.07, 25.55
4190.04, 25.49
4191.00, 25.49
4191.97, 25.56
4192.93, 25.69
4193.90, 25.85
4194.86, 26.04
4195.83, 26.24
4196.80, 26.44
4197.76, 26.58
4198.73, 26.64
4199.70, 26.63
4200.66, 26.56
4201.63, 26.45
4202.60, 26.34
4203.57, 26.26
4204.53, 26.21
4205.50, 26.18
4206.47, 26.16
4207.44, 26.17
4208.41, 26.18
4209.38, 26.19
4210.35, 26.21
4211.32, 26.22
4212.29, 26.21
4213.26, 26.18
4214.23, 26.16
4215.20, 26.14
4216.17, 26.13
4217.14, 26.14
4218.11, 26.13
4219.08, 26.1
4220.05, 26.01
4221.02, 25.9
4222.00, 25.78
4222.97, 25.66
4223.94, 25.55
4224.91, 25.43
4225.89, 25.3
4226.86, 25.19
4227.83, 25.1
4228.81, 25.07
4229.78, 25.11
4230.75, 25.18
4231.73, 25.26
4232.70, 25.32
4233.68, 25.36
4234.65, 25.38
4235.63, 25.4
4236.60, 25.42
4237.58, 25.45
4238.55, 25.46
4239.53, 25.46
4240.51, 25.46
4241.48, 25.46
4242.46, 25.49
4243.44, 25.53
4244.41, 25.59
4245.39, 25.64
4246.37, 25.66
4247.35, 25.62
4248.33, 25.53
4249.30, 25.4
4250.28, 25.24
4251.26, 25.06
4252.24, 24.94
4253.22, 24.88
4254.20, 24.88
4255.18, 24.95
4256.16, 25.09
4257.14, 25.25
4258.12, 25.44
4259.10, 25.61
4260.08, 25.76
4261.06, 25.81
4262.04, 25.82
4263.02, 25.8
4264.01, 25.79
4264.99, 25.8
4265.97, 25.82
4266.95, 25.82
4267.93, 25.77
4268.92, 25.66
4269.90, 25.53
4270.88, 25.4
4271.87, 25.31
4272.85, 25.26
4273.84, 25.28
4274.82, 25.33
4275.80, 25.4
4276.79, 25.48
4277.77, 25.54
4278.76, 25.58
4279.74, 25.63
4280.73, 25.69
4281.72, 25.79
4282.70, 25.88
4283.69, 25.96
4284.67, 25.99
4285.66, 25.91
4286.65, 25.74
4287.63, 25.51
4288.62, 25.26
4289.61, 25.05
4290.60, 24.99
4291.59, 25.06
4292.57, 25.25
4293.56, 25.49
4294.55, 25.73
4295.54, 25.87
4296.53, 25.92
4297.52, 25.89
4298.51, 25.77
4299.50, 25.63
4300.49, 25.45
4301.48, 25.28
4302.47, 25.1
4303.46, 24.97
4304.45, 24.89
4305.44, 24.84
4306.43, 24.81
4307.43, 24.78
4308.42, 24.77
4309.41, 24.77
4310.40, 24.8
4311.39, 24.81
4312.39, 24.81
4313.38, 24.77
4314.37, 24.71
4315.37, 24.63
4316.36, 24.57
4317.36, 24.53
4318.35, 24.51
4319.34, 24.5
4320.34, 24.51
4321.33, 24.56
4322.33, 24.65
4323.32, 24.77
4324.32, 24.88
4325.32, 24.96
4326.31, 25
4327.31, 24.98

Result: 5.4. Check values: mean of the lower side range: 26.6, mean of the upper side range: 25.5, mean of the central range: 24.3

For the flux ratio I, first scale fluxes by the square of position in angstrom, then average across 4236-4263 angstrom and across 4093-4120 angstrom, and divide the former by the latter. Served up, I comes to 1.27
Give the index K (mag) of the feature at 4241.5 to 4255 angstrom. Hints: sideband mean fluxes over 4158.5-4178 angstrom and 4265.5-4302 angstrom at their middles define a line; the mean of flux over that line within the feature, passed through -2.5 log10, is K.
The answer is 0.02 mag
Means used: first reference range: 26.6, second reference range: 25.6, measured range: 25.3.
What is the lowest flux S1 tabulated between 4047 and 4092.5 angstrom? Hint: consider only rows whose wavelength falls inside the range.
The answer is 24.26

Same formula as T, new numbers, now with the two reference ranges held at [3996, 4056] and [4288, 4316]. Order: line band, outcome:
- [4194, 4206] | -0.3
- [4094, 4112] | 4.2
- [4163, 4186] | -0.6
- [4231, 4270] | -0.1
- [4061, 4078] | 0.2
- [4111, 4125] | 0.8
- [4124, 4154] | -0.1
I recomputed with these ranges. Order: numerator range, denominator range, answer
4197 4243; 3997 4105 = 1.09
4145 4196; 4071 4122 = 1.16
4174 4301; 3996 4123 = 1.11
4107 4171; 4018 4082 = 1.02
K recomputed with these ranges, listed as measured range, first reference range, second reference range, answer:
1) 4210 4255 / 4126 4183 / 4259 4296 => 0.01 mag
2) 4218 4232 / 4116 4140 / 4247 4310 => 0.00 mag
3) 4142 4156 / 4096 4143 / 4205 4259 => -0.07 mag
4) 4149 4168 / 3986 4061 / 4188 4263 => -0.02 mag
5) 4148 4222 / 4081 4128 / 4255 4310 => -0.09 mag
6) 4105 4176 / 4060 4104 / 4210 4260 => -0.02 mag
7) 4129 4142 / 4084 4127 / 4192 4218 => -0.10 mag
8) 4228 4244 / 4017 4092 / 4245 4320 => 0.01 mag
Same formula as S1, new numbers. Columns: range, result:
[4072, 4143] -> 17.05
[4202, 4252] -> 25.06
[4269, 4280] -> 25.26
